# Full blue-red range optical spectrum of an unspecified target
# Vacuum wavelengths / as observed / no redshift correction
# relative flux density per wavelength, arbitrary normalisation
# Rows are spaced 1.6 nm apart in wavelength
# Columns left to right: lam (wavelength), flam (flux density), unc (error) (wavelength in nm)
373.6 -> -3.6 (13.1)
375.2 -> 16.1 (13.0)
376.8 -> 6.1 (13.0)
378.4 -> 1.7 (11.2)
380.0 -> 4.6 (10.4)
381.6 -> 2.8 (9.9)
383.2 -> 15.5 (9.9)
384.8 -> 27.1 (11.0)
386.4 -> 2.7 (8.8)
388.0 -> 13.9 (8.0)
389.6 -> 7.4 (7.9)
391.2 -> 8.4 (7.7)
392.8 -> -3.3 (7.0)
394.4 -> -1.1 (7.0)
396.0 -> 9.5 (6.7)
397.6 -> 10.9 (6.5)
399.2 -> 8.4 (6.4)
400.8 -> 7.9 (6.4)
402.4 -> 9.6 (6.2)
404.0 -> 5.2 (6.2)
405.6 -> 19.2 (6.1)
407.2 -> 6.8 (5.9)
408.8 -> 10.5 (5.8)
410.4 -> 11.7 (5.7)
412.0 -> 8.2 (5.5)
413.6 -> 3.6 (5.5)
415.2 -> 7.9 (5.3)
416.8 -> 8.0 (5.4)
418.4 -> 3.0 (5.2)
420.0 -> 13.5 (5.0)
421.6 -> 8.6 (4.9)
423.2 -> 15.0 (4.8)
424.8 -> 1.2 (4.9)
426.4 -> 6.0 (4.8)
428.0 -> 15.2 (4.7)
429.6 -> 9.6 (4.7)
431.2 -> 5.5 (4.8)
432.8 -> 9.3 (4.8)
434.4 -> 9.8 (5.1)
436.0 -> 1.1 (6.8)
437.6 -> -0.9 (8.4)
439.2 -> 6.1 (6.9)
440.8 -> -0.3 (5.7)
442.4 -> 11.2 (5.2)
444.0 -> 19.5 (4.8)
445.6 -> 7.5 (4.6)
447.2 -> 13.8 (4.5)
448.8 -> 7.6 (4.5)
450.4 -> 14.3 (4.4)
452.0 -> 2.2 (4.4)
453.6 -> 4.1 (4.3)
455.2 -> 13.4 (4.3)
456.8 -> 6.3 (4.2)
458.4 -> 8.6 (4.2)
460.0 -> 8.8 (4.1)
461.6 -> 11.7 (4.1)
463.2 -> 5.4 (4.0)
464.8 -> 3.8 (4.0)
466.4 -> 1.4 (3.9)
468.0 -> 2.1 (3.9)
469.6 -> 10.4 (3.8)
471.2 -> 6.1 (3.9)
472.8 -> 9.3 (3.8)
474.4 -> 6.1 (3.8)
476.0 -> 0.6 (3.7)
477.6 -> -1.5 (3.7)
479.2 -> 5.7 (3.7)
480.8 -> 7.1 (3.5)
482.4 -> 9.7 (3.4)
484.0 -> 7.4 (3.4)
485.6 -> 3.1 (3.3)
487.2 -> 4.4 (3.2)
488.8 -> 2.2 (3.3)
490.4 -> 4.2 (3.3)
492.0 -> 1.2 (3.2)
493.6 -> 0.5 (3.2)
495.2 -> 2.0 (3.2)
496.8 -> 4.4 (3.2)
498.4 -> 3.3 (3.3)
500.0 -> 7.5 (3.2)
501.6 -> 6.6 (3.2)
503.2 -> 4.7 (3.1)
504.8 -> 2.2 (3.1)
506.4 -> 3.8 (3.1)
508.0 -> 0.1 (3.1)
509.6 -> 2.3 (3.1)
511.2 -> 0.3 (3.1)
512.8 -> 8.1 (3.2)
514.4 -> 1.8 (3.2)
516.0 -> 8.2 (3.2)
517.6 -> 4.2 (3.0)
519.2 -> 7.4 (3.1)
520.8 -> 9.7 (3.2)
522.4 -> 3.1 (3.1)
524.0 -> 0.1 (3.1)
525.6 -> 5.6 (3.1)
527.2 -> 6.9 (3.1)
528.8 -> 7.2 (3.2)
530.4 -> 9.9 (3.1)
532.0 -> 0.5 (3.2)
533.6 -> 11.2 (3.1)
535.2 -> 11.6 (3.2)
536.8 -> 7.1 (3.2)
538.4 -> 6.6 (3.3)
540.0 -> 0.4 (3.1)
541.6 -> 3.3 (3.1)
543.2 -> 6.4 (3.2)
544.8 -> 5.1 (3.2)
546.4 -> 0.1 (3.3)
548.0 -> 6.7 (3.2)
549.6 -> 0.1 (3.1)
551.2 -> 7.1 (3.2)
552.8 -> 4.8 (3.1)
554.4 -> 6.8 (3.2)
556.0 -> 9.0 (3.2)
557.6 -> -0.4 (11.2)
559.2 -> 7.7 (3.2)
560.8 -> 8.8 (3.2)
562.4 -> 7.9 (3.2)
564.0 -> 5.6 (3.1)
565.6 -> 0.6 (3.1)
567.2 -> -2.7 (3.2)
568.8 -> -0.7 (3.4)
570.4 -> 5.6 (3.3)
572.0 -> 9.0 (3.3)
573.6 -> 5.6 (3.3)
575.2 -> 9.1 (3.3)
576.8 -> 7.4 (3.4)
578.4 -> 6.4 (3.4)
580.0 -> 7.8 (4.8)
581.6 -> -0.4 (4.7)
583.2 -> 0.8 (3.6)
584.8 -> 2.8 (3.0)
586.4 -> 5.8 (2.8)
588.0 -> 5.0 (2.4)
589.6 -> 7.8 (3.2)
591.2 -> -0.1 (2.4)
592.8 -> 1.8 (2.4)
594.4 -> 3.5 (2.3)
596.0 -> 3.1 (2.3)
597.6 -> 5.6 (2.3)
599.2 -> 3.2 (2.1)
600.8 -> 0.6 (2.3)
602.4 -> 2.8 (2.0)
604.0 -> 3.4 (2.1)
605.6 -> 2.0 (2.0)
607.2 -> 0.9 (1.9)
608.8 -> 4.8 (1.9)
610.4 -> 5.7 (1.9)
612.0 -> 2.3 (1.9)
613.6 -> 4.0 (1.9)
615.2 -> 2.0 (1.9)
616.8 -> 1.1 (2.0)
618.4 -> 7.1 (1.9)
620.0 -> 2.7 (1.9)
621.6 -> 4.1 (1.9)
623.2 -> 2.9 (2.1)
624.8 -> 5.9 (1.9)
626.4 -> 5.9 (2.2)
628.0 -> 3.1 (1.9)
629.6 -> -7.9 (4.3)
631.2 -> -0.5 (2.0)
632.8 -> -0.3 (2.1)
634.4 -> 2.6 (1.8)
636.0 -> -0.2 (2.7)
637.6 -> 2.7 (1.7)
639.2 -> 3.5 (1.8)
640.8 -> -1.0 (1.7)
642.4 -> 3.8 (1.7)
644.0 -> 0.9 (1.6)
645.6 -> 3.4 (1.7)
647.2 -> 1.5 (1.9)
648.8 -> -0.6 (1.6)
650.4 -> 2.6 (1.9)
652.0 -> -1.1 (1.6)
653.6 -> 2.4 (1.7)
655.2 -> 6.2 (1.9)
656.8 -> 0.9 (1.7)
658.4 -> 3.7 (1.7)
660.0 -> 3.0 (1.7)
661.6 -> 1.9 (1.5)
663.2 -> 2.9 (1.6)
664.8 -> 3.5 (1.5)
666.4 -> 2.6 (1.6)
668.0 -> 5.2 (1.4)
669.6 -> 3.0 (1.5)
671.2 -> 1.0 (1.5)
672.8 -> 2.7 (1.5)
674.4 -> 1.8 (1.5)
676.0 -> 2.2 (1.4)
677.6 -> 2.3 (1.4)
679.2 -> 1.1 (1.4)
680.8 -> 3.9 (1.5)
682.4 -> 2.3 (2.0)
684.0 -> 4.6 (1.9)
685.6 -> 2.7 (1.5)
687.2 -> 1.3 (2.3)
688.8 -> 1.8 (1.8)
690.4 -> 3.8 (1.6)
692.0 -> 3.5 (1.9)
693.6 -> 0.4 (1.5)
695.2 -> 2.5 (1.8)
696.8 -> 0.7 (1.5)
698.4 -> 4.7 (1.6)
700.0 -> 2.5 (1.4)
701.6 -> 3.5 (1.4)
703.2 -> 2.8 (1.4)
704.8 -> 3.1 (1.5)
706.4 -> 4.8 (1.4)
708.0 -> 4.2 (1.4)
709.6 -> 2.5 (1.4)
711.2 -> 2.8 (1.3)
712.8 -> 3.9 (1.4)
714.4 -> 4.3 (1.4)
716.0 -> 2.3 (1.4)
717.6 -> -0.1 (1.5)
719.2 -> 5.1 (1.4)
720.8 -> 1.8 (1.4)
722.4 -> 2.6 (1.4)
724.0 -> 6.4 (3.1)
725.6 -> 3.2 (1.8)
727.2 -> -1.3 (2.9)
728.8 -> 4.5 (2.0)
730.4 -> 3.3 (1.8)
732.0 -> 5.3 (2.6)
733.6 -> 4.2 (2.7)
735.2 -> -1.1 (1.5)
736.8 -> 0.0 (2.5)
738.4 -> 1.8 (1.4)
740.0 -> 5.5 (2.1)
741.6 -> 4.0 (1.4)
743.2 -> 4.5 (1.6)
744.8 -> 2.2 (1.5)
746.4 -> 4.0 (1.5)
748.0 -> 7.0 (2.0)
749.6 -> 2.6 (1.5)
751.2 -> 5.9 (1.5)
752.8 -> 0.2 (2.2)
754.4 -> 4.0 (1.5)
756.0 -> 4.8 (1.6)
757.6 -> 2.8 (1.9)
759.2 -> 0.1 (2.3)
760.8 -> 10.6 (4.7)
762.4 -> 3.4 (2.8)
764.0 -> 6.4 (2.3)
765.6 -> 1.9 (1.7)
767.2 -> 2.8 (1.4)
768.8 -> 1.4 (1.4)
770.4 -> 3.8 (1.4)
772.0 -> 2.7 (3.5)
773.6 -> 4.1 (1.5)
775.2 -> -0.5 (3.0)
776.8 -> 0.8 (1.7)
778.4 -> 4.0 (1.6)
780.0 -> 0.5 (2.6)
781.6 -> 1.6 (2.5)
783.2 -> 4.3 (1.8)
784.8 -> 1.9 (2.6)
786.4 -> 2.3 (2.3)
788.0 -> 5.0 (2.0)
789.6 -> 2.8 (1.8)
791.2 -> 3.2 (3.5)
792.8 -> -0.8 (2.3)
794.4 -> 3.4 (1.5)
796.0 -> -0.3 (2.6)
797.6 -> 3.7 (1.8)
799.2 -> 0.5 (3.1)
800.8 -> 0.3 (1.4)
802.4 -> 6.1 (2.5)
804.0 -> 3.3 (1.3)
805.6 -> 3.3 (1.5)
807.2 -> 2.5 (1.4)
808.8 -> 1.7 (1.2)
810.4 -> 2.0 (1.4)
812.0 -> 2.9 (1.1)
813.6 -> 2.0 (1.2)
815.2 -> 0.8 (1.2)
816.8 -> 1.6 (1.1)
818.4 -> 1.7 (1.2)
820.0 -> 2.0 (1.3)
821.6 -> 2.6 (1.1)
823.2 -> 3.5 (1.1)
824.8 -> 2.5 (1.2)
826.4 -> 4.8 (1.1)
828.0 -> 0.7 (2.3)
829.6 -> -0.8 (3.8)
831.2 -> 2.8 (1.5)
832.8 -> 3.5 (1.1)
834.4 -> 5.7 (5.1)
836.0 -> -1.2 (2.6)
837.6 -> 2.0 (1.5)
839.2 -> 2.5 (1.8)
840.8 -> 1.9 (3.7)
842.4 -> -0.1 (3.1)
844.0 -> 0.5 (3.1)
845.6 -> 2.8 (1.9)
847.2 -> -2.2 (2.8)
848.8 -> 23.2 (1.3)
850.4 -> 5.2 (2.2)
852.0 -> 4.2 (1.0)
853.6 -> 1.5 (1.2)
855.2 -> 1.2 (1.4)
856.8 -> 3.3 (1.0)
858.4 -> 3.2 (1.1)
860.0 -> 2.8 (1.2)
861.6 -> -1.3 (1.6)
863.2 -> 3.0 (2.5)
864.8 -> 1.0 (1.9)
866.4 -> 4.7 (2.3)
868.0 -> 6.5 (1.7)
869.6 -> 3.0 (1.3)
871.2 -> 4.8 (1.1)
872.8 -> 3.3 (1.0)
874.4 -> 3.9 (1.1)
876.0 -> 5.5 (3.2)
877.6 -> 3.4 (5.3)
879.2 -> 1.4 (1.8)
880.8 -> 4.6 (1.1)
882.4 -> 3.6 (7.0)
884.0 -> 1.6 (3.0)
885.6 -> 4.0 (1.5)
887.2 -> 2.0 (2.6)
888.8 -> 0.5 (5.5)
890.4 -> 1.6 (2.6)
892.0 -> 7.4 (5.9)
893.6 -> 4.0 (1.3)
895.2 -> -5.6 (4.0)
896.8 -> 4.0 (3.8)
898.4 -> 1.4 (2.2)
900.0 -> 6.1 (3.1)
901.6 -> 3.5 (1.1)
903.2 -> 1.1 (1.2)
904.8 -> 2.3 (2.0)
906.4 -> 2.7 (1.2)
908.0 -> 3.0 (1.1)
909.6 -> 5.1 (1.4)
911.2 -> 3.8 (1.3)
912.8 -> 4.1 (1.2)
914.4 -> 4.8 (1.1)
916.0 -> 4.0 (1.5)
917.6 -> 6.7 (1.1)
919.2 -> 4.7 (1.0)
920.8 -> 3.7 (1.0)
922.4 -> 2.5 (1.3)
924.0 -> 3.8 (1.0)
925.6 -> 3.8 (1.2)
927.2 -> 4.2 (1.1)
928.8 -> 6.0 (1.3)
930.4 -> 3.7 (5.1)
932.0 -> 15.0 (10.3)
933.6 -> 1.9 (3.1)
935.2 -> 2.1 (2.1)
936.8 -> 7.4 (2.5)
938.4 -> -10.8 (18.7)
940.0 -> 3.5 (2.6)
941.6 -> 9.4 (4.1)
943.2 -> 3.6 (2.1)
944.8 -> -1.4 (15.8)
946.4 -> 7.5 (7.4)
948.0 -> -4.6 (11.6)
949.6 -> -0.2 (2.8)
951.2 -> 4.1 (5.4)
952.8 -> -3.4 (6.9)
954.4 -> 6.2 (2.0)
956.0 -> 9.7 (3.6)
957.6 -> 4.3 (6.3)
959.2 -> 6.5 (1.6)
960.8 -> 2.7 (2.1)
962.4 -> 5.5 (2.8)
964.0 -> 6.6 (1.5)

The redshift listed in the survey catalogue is 1.277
